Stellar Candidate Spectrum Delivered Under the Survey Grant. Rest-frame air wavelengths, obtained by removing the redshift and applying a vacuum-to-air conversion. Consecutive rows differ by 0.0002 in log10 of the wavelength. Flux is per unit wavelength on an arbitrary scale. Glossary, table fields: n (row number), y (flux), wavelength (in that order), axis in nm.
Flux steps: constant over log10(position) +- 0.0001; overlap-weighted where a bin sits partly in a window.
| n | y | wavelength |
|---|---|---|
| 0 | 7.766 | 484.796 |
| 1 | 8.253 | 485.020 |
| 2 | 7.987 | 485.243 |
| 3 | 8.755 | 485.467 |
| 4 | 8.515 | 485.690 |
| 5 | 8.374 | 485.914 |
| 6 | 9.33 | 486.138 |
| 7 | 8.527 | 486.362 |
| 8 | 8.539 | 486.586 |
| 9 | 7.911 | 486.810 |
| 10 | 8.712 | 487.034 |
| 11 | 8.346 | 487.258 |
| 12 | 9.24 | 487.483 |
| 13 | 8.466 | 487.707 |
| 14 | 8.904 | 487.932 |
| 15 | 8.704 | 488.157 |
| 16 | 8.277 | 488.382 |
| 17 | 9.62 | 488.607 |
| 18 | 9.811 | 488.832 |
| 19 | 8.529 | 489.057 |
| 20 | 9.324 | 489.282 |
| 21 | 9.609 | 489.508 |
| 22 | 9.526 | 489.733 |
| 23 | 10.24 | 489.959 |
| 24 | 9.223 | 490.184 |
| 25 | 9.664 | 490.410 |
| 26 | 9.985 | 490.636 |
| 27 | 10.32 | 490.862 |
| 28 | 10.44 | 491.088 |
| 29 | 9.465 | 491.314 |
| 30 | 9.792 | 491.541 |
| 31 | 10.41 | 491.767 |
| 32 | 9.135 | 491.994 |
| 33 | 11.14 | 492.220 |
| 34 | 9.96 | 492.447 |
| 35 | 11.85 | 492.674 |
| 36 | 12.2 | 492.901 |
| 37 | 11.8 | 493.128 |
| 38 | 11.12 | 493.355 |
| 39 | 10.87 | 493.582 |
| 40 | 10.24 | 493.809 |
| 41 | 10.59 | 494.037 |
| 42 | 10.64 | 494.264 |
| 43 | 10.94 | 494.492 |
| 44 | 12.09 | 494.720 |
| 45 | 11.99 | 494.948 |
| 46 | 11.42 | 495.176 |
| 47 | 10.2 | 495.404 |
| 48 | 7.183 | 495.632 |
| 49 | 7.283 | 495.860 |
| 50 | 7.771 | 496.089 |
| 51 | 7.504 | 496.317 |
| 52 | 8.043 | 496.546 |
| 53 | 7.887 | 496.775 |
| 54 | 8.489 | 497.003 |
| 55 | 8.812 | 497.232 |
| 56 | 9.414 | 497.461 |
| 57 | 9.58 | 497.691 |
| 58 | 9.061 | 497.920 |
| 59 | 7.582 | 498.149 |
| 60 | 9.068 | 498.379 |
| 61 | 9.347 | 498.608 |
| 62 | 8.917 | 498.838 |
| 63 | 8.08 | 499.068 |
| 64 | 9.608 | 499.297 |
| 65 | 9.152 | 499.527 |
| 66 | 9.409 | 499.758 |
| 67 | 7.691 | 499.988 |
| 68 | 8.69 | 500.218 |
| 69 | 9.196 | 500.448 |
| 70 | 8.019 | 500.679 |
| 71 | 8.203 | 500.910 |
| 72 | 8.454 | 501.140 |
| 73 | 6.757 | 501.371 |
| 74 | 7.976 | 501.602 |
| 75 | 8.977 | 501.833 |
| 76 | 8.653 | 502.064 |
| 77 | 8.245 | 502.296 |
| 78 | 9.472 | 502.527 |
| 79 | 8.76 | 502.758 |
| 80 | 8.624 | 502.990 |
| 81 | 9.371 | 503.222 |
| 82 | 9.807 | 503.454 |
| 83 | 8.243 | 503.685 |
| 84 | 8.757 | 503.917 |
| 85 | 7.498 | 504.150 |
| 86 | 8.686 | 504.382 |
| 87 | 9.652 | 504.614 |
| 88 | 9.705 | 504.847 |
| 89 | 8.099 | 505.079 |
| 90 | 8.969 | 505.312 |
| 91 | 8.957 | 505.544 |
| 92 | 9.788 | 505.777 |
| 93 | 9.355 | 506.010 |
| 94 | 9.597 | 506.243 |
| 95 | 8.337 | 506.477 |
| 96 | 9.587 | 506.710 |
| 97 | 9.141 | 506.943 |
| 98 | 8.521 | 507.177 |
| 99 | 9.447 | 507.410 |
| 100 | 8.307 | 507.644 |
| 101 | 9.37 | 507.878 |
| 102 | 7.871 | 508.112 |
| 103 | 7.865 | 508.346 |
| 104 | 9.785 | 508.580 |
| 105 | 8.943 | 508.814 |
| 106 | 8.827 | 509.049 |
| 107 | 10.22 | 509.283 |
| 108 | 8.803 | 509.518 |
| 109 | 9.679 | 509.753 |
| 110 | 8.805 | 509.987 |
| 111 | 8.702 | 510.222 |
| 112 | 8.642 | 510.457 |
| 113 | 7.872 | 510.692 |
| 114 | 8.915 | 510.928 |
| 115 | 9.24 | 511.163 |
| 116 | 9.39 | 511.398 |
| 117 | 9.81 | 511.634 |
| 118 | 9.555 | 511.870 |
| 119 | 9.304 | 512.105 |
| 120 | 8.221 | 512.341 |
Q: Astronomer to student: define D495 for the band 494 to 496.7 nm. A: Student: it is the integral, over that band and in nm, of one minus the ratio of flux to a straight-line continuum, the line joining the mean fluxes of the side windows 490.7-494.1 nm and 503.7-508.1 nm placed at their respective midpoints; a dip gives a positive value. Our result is 0.18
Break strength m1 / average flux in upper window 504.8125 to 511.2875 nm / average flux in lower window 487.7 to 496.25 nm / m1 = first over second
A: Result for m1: 0.90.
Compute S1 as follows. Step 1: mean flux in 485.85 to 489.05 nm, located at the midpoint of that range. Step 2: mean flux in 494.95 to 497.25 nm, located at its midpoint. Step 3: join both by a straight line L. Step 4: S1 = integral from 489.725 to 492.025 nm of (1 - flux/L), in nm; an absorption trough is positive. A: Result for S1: -0.31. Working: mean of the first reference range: 8.77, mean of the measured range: 9.87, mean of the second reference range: 8.62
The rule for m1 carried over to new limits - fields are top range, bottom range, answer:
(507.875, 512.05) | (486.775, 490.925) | 0.98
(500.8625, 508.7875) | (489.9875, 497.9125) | 0.89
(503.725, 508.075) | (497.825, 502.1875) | 1.05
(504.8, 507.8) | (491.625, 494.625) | 0.84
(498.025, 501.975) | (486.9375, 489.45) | 0.96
